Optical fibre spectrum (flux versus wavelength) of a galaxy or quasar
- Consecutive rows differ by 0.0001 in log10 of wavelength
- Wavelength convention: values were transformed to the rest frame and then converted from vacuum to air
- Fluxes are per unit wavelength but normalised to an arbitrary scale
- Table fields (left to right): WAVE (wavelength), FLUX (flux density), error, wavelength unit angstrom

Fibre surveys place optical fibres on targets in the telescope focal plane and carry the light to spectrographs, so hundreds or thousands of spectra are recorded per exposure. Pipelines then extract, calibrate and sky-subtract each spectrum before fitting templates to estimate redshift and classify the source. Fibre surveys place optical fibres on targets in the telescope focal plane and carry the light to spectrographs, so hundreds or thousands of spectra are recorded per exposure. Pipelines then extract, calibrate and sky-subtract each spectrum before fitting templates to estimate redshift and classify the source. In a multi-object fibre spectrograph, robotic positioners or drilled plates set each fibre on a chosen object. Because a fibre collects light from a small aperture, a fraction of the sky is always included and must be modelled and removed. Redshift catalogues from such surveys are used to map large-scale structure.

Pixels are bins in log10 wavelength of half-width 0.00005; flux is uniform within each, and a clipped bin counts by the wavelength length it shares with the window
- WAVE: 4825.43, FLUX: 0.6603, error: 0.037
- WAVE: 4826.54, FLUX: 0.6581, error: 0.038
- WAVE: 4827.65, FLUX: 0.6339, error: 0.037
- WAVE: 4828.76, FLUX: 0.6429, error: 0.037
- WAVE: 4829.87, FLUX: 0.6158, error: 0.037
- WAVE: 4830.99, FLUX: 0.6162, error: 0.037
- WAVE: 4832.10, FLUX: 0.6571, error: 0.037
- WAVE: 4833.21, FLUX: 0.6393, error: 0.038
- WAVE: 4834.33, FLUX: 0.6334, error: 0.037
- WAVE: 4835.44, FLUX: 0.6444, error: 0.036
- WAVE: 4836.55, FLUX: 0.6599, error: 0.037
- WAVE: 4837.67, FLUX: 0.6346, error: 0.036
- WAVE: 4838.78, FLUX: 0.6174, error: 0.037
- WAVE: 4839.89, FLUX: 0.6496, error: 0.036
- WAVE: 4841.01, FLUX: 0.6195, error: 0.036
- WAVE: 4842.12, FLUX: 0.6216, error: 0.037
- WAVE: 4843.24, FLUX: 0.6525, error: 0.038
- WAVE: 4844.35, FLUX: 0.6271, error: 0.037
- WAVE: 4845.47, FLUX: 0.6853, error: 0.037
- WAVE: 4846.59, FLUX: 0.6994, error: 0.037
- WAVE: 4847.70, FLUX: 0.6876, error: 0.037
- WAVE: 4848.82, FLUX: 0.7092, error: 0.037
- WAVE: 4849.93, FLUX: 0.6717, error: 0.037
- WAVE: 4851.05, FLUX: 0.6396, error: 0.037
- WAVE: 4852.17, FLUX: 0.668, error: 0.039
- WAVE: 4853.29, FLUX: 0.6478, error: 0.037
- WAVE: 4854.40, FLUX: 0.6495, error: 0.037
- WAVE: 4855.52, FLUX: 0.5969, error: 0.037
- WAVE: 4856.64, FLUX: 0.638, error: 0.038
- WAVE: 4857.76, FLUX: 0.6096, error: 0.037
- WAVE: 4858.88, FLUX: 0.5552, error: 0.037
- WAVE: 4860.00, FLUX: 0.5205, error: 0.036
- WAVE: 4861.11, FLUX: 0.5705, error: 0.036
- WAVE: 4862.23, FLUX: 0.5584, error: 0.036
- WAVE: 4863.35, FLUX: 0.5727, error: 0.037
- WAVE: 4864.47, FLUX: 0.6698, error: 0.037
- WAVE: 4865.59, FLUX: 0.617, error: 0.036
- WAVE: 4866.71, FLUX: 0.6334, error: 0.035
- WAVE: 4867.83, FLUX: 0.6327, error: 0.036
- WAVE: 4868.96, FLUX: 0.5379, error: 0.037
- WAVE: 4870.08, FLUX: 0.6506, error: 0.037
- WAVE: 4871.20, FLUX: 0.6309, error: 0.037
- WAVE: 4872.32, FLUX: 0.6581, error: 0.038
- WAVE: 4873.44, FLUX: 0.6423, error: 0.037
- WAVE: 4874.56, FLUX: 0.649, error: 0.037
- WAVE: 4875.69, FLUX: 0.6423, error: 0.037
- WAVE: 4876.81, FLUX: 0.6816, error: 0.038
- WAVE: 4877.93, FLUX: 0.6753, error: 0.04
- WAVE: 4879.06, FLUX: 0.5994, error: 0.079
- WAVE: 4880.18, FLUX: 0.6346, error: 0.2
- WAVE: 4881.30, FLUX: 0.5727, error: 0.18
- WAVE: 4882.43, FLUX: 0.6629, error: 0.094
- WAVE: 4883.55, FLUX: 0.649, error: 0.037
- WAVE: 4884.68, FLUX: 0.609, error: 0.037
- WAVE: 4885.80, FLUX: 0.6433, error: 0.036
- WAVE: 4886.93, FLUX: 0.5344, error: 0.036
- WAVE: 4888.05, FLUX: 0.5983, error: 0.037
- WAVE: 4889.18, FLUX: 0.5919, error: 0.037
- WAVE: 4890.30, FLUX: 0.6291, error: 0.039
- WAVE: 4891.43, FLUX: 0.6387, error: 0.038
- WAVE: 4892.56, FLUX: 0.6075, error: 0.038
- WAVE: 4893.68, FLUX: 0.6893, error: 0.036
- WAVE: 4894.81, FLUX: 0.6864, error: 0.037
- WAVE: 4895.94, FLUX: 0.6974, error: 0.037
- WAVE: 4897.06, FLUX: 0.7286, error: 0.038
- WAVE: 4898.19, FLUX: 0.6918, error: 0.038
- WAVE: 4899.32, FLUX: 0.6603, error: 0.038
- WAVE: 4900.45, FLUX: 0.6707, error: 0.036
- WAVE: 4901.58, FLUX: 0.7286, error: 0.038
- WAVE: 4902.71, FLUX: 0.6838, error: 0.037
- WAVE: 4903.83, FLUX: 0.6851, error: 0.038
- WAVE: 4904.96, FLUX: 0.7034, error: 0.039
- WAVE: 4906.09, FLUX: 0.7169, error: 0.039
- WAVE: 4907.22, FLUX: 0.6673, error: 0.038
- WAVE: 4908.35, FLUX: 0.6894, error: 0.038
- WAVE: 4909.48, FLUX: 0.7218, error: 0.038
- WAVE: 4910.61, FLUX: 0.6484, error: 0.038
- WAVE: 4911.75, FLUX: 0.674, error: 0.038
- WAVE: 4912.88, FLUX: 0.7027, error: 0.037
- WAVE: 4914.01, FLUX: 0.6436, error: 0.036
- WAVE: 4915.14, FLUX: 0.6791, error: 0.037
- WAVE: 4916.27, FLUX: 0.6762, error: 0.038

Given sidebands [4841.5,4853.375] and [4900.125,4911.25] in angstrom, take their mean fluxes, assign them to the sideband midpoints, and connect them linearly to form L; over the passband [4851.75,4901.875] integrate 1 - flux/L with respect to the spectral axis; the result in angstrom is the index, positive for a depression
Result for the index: 3.5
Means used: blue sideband 0.665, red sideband 0.692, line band 0.631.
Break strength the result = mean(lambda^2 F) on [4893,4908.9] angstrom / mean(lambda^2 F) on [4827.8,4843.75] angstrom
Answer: 1.1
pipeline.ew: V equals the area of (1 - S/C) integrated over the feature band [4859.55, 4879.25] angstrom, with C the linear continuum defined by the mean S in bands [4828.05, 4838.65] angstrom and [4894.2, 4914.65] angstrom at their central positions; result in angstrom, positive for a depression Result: 1.3 angstrom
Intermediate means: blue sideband 0.637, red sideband 0.689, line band 0.62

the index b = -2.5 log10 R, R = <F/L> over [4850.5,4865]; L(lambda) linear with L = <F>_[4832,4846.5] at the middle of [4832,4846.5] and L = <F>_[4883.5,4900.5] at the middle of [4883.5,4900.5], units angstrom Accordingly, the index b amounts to 0.06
